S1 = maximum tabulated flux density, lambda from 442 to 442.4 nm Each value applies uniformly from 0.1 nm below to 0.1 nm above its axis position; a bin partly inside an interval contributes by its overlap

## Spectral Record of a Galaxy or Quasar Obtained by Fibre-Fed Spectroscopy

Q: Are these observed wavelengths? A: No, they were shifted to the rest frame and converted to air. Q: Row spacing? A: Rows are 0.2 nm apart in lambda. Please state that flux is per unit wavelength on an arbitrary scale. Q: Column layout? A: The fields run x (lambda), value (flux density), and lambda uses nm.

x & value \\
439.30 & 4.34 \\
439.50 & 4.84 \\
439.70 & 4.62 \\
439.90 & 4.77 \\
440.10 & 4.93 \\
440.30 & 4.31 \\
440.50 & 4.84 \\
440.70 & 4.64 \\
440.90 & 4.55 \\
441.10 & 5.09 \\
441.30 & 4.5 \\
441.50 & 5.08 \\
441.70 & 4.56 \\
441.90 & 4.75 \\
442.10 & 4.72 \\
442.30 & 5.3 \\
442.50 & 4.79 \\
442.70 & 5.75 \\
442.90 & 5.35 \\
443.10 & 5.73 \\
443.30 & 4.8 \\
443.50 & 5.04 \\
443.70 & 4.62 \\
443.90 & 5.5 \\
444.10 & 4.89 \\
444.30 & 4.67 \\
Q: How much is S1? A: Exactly 5.3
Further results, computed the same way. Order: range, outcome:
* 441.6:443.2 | 5.75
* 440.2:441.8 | 5.09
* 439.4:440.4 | 4.93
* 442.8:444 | 5.73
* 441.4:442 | 5.08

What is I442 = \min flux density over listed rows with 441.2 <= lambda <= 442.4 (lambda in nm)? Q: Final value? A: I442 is 4.5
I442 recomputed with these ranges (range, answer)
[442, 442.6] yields 4.72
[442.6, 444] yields 4.62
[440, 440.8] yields 4.31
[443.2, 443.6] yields 4.8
